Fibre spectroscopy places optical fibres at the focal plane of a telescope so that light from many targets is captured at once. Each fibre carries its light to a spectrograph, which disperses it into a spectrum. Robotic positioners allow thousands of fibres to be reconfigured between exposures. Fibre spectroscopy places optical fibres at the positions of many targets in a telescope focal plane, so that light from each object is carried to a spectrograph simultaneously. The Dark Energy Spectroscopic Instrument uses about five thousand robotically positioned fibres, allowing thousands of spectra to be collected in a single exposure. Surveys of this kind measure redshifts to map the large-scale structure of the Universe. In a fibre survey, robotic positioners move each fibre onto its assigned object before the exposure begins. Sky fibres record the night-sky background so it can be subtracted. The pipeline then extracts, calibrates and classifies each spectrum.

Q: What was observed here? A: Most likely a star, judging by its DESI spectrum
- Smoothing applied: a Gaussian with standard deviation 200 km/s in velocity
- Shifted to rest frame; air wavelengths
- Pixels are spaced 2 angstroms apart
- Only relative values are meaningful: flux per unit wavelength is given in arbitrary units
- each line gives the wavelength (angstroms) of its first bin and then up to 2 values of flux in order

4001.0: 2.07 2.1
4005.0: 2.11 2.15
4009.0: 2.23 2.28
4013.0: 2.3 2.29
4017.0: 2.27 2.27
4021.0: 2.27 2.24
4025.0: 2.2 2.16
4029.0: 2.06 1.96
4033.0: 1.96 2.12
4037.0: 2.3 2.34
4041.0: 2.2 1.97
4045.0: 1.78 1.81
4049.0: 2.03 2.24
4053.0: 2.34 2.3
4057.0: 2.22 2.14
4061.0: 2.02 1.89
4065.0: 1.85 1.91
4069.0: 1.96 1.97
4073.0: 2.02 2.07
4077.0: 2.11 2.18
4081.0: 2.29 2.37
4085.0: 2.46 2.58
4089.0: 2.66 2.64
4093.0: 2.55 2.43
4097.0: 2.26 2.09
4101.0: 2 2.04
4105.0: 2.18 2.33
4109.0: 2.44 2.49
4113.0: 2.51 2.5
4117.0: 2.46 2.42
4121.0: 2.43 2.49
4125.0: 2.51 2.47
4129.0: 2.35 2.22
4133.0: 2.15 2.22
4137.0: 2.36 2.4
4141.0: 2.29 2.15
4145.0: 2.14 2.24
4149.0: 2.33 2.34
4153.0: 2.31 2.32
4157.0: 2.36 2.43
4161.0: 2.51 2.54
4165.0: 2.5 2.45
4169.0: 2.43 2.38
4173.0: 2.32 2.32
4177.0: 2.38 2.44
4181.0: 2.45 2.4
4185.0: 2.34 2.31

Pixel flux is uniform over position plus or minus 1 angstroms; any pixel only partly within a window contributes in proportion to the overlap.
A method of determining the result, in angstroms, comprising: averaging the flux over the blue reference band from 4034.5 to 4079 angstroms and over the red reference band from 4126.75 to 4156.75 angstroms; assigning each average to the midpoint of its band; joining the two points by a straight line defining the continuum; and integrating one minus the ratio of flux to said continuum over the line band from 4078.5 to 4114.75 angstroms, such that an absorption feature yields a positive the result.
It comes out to -3.3 angstroms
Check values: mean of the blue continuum 2.07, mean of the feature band 2.37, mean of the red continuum 2.28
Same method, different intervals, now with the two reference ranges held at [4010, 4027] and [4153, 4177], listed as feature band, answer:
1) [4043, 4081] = 4.2 angstroms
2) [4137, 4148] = 0.6 angstroms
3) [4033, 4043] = 0.4 angstroms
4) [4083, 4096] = -1.2 angstroms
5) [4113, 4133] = -0.4 angstroms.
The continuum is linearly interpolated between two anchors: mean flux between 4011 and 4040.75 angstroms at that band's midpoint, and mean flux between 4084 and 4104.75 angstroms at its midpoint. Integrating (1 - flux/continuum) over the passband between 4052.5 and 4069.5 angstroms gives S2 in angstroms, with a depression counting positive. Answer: 1.62 angstroms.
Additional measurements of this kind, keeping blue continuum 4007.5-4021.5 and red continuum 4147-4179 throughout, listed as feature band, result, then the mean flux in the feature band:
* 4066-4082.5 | 1.74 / 2.07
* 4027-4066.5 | 3.70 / 2.08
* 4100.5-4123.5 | -0.13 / 2.36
